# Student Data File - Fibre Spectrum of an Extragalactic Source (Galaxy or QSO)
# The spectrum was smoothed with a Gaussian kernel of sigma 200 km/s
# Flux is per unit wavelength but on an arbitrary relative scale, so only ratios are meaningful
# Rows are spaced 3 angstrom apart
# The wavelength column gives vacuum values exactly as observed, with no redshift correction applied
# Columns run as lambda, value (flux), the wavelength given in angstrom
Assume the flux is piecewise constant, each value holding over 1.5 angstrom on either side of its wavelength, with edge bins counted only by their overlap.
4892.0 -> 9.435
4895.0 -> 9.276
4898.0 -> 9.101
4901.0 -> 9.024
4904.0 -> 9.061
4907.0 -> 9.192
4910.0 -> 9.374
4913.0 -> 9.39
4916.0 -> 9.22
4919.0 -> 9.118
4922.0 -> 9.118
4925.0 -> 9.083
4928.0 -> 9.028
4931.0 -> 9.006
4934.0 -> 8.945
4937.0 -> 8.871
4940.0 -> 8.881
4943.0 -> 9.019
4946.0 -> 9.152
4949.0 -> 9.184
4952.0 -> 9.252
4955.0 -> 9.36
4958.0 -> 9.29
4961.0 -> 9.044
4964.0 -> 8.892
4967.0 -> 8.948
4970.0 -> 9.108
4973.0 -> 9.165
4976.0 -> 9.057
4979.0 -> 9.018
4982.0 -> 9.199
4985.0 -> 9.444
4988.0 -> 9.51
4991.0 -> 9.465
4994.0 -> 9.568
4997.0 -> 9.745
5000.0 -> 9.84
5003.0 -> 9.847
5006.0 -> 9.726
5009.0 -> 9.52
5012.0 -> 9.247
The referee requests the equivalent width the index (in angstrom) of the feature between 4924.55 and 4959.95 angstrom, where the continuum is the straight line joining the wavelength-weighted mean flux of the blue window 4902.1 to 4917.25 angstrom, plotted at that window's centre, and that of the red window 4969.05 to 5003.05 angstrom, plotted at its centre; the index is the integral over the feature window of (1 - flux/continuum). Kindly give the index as 0.8 angstrom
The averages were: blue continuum 9.24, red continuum 9.4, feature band 9.09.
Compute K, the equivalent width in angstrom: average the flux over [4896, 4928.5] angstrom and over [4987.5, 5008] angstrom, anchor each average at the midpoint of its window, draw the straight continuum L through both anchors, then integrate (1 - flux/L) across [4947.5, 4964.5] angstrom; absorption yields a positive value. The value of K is 0.4 angstrom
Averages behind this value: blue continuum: 9.16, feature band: 9.19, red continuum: 9.68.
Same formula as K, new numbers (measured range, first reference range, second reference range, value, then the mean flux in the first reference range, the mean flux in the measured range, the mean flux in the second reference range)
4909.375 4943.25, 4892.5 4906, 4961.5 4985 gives 0.1 angstrom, 9.14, 9.08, 9.08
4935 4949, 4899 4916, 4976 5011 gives 0.5 angstrom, 9.21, 9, 9.51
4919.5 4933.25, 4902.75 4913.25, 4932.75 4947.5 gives 0.0 angstrom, 9.24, 9.06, 8.97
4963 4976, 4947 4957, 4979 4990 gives 0.4 angstrom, 9.26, 9.04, 9.34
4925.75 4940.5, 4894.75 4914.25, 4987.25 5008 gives 0.6 angstrom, 9.2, 8.96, 9.67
